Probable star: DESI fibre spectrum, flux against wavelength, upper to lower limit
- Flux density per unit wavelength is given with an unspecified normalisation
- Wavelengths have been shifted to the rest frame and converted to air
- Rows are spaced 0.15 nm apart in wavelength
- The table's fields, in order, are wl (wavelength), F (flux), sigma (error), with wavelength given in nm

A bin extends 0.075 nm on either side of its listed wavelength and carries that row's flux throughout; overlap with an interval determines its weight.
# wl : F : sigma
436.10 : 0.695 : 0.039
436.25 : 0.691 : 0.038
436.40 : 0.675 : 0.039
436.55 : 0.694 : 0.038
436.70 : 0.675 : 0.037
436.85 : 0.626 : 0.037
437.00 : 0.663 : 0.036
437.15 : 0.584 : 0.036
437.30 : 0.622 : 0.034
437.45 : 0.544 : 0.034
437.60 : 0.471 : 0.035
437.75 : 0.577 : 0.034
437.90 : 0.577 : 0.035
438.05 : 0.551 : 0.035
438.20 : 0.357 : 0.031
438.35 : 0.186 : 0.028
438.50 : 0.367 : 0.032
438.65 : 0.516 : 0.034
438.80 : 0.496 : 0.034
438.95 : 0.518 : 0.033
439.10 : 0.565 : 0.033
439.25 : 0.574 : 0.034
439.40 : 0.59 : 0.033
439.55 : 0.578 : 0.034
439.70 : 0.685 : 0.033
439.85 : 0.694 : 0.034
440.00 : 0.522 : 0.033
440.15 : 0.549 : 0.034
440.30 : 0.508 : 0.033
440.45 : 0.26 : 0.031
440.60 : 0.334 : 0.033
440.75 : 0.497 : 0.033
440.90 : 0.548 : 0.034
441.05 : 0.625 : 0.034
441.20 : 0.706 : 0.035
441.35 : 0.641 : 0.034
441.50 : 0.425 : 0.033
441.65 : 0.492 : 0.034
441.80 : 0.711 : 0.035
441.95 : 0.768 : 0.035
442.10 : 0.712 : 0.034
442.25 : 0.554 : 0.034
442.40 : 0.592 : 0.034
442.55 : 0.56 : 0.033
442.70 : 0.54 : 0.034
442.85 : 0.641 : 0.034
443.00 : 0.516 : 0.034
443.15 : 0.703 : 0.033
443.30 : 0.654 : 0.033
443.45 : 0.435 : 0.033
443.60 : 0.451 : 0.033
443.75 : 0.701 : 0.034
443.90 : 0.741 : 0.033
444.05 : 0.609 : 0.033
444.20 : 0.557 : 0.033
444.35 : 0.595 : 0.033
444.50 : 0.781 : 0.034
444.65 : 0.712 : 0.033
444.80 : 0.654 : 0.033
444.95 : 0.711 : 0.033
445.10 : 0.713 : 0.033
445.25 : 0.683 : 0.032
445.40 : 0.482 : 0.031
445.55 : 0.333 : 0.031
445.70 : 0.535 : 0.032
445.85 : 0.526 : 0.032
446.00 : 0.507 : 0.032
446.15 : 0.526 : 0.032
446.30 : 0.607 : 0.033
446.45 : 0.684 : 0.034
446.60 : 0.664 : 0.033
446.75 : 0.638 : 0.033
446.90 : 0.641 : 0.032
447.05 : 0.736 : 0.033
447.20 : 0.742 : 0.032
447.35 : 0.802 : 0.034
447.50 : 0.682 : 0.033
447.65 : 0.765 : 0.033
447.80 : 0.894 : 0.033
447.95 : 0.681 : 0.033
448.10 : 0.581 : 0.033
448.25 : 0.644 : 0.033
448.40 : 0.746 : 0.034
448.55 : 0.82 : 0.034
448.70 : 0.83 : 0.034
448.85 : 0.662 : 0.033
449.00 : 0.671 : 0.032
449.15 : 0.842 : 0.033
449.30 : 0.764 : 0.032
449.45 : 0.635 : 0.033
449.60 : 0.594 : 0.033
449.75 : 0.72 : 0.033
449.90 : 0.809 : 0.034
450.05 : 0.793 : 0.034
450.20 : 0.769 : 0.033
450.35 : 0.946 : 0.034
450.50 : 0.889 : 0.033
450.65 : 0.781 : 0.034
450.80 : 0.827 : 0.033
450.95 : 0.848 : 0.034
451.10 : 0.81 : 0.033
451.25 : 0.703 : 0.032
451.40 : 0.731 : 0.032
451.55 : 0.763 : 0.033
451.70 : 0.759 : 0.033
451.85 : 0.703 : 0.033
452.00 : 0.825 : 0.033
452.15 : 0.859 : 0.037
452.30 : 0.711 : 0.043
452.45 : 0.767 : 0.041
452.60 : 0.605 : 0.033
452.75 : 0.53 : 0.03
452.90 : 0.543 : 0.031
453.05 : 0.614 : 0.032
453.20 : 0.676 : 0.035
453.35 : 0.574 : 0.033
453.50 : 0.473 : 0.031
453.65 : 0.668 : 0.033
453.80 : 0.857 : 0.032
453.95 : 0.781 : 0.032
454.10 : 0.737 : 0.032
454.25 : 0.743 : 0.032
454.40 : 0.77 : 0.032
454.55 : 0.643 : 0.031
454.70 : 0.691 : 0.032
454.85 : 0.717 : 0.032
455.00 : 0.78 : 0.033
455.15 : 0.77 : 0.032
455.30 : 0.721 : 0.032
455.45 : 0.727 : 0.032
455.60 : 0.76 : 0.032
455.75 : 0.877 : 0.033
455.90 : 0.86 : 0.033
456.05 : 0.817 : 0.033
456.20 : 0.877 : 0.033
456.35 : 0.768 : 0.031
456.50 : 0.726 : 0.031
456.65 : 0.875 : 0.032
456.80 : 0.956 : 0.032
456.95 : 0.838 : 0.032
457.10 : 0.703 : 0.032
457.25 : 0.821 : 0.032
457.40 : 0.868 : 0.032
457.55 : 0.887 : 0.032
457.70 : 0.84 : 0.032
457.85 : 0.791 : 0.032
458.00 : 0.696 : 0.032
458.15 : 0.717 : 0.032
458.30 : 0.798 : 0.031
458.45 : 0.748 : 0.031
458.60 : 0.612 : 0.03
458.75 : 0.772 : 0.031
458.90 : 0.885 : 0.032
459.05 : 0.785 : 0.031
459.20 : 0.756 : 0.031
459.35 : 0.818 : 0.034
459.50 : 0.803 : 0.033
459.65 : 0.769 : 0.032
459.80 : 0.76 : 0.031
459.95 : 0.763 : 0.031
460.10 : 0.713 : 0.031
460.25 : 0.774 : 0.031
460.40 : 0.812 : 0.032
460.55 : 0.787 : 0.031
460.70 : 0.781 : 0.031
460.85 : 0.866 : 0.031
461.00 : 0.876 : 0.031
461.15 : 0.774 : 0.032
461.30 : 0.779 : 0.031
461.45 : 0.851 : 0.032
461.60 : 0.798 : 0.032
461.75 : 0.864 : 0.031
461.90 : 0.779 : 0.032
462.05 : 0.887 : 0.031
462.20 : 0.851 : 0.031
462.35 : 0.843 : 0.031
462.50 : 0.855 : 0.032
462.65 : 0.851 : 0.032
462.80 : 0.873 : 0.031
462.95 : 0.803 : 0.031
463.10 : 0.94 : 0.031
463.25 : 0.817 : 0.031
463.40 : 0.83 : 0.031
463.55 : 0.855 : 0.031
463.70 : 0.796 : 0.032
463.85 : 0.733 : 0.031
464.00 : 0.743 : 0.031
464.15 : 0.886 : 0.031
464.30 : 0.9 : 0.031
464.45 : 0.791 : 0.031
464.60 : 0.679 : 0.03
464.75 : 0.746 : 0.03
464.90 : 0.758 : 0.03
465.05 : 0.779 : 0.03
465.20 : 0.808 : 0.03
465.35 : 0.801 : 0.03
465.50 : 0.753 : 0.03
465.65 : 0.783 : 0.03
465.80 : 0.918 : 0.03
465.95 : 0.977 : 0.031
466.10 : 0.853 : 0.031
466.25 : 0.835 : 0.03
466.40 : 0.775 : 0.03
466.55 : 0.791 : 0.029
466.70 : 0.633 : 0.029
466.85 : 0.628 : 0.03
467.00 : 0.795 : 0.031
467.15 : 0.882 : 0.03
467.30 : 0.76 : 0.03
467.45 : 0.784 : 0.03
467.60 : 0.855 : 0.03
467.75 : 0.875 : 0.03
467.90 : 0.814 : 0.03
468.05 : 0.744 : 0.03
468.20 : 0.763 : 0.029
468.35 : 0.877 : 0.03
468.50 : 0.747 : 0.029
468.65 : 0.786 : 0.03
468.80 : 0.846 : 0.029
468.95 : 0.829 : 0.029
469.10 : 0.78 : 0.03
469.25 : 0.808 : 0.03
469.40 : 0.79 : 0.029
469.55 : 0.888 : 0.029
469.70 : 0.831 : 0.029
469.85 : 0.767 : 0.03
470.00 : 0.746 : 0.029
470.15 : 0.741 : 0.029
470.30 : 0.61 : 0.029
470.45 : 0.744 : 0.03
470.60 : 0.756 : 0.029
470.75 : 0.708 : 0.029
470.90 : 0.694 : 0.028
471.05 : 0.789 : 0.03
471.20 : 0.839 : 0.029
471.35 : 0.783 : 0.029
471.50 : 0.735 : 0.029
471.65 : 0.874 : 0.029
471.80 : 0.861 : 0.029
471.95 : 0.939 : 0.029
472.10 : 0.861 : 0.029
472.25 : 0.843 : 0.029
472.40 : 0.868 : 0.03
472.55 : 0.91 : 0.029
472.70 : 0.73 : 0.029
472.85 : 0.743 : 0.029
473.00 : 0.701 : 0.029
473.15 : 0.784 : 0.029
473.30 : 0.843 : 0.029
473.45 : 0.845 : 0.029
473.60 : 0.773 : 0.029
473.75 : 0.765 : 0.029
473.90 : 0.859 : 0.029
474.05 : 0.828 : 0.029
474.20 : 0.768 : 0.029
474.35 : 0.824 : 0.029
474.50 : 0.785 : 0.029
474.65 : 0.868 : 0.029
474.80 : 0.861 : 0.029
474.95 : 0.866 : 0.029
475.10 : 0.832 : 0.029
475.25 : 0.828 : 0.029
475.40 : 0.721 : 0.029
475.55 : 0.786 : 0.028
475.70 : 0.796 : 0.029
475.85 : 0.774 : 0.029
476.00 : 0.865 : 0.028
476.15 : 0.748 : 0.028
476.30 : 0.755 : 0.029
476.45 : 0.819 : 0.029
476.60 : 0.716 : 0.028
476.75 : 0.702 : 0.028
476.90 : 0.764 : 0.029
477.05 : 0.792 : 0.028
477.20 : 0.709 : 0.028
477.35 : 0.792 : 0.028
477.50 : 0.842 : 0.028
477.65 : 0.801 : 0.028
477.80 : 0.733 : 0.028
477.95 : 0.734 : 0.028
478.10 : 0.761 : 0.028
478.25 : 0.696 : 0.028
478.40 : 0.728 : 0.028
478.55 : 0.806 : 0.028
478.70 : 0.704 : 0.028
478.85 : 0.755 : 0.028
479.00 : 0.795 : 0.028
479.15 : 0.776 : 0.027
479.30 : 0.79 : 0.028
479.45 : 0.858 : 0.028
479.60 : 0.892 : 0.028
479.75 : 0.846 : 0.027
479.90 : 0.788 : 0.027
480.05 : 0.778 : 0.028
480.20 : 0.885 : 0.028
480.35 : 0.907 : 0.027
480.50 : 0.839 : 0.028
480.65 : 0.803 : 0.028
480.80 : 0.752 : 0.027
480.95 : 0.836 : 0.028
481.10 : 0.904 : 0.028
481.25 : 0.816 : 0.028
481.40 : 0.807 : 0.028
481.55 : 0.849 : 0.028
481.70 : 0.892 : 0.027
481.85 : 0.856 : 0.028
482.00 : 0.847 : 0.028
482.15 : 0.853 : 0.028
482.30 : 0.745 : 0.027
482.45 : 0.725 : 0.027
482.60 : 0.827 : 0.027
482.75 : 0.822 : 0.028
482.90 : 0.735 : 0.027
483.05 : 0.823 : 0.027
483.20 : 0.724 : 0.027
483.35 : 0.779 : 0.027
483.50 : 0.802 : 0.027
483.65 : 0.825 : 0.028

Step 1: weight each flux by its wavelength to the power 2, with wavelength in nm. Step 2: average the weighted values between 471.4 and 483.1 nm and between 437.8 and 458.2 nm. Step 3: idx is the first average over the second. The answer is 1.4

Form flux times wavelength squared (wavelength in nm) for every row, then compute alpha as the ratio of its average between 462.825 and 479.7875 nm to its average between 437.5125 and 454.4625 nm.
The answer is 1.38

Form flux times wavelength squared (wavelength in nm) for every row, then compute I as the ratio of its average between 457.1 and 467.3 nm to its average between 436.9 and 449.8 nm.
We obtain 1.44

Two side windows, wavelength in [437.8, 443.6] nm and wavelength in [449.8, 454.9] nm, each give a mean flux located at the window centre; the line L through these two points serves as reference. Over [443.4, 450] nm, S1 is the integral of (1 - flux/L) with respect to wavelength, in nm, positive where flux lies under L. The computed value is -0.208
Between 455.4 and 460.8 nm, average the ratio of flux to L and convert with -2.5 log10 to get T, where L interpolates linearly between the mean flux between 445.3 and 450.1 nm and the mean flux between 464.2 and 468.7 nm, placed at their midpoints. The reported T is -0.07 mag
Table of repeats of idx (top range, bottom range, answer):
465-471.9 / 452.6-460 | 1.11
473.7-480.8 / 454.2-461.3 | 1.10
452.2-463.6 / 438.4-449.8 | 1.34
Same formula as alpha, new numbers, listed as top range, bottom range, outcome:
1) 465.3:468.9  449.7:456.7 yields 1.14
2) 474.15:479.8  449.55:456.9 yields 1.16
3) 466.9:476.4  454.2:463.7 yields 1.06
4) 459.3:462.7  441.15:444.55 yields 1.44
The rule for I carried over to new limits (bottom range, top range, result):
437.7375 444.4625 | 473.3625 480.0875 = 1.66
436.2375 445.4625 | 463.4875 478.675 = 1.56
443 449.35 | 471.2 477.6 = 1.38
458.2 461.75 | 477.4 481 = 1.10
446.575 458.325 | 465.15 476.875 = 1.15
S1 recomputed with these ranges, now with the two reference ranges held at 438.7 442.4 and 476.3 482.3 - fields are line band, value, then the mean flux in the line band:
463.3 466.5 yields -0.44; 0.809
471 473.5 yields -0.21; 0.821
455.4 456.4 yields -0.24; 0.816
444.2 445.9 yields -0.05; 0.61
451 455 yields -0.40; 0.704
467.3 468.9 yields -0.17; 0.807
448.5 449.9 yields -0.25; 0.729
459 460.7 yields -0.24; 0.776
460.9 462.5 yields -0.32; 0.832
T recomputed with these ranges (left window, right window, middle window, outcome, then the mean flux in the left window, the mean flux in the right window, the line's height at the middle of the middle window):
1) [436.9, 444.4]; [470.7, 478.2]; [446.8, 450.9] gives -0.22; 0.557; 0.796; 0.615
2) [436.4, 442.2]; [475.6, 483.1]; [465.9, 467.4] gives -0.10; 0.554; 0.797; 0.72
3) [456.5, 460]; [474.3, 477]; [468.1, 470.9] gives 0.02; 0.793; 0.795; 0.794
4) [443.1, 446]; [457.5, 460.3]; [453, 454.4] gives 0.04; 0.606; 0.772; 0.712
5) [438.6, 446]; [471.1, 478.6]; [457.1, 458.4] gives -0.16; 0.581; 0.797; 0.684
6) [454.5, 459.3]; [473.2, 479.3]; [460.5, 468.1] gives -0.04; 0.785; 0.785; 0.785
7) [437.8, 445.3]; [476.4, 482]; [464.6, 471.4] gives -0.08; 0.573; 0.798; 0.731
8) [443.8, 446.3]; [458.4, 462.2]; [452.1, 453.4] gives 0.08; 0.605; 0.794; 0.7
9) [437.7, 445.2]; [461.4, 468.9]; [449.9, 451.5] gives -0.21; 0.571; 0.812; 0.665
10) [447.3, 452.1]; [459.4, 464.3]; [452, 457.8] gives 0.05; 0.759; 0.817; 0.784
